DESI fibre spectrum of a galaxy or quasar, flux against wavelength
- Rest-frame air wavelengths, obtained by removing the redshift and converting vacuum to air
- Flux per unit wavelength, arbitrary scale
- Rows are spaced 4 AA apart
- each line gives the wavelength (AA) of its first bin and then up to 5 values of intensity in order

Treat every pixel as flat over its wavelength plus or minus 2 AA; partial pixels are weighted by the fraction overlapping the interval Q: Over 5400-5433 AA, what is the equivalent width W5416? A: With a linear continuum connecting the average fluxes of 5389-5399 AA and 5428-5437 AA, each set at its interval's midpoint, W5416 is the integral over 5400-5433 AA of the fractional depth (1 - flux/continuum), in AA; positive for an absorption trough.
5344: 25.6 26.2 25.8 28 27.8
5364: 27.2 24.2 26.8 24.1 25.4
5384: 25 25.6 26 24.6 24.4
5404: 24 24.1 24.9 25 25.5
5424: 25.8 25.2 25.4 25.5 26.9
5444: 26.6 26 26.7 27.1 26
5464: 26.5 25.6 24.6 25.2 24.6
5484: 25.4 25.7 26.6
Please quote 0.5 AA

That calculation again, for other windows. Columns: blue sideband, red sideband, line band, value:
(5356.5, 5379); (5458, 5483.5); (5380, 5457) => 0.9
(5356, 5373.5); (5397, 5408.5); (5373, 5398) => 0.1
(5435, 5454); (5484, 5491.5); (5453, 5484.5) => 0.5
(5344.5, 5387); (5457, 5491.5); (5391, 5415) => 1.1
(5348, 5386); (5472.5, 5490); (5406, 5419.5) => 0.5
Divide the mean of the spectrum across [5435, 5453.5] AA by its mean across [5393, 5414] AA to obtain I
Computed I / 1.08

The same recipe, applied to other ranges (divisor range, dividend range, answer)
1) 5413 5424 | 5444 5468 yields 1.04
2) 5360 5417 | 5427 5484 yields 1.03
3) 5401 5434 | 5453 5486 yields 1.03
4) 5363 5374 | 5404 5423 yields 0.96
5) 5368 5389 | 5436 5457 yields 1.05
